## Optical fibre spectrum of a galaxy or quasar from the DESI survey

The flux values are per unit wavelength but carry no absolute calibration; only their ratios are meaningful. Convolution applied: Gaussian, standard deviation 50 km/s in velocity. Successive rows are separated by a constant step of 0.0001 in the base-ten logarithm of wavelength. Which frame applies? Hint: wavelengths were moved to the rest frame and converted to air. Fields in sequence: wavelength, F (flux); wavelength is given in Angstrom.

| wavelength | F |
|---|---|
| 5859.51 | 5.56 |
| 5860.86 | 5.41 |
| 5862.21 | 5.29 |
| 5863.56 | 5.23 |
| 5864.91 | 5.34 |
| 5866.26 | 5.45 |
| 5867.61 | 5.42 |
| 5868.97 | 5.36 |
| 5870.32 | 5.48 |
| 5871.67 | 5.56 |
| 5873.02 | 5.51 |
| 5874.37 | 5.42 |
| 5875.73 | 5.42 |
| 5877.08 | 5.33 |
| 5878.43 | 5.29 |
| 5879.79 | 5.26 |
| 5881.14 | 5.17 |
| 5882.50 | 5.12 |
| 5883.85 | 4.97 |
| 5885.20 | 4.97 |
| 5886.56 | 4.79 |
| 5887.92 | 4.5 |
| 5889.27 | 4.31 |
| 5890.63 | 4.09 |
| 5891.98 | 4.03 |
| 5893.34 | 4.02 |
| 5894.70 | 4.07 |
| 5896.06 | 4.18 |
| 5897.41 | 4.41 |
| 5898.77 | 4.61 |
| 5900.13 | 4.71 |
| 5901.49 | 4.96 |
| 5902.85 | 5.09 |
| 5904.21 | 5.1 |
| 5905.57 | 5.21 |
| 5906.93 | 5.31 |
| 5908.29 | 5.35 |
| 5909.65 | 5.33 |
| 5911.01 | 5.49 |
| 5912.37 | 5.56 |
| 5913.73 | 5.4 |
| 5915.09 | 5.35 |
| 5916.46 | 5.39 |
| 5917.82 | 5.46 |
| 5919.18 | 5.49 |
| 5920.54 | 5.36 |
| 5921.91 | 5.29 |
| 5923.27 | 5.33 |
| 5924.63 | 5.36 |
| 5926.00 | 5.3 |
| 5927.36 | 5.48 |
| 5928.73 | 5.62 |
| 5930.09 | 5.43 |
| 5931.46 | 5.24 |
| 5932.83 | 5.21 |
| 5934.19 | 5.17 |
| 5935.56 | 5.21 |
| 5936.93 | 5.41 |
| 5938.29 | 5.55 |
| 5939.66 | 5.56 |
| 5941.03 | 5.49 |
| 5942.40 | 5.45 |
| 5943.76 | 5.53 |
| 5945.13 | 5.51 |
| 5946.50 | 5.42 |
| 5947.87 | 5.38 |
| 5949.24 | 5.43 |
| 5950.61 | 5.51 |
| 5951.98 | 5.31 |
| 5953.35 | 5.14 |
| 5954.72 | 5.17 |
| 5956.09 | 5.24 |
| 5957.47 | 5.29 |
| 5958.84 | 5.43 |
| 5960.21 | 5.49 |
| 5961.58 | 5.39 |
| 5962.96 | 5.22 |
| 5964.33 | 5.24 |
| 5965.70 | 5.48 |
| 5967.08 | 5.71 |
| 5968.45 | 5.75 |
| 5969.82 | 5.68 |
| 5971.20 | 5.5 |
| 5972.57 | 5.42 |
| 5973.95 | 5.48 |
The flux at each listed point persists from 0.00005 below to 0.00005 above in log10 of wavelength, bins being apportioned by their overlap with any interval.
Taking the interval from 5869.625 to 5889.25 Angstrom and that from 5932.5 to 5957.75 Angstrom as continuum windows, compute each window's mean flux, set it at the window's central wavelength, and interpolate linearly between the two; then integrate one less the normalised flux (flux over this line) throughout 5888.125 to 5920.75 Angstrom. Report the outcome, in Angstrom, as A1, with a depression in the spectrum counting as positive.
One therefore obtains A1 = 2.1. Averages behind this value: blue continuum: 5.17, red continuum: 5.37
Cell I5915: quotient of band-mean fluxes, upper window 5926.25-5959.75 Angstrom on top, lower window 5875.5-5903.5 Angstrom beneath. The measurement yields 1.14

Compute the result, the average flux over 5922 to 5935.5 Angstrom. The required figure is 5.34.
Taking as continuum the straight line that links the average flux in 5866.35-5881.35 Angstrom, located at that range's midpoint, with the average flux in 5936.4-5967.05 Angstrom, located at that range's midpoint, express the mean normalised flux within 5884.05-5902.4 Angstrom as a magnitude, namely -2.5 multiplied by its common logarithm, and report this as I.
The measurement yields 0.21 mag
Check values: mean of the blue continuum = 5.39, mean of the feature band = 4.46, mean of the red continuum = 5.4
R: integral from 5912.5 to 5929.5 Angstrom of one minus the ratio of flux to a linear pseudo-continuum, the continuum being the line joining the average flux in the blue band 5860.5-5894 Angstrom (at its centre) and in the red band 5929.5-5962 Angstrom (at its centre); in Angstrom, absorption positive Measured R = -0.5 Angstrom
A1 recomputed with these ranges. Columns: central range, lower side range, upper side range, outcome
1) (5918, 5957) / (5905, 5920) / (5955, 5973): 0.30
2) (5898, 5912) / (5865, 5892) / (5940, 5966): 0.21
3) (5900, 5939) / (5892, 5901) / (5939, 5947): -3.47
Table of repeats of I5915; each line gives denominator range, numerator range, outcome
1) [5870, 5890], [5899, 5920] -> 1.03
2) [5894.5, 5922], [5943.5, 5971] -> 1.06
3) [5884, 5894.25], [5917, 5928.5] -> 1.22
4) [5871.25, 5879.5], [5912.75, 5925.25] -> 1.00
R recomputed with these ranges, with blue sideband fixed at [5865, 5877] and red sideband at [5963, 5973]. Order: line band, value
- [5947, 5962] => 0.47 Angstrom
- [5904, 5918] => 0.29 Angstrom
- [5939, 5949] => 0.06 Angstrom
